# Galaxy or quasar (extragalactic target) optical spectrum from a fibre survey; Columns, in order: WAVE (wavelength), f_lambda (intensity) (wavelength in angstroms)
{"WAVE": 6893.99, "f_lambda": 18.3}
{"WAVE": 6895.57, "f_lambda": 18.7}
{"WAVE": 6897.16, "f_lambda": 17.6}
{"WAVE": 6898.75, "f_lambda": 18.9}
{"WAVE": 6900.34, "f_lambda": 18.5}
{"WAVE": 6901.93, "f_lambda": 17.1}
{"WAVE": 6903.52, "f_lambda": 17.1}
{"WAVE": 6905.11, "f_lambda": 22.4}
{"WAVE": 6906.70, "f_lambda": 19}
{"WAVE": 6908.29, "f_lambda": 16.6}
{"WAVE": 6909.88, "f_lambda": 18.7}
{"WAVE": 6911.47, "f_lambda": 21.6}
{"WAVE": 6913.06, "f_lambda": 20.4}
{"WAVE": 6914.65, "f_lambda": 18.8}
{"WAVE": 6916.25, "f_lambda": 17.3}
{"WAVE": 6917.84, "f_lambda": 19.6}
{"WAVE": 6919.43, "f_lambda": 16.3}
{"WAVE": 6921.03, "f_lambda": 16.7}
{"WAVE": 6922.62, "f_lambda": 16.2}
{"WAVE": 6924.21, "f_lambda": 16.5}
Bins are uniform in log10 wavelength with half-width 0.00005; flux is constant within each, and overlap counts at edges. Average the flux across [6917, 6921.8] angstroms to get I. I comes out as 17.5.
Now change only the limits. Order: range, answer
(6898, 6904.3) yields 17.9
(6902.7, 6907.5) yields 19.5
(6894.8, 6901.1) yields 18.4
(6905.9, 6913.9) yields 19.3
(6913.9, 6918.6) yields 18.5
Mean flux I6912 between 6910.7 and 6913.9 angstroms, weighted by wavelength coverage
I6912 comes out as 21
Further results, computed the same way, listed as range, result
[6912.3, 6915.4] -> 19.6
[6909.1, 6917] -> 19.4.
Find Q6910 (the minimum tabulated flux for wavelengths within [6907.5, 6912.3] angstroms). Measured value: 16.6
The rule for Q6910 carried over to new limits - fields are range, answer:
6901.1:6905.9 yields 17.1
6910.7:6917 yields 17.3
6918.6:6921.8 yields 16.3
